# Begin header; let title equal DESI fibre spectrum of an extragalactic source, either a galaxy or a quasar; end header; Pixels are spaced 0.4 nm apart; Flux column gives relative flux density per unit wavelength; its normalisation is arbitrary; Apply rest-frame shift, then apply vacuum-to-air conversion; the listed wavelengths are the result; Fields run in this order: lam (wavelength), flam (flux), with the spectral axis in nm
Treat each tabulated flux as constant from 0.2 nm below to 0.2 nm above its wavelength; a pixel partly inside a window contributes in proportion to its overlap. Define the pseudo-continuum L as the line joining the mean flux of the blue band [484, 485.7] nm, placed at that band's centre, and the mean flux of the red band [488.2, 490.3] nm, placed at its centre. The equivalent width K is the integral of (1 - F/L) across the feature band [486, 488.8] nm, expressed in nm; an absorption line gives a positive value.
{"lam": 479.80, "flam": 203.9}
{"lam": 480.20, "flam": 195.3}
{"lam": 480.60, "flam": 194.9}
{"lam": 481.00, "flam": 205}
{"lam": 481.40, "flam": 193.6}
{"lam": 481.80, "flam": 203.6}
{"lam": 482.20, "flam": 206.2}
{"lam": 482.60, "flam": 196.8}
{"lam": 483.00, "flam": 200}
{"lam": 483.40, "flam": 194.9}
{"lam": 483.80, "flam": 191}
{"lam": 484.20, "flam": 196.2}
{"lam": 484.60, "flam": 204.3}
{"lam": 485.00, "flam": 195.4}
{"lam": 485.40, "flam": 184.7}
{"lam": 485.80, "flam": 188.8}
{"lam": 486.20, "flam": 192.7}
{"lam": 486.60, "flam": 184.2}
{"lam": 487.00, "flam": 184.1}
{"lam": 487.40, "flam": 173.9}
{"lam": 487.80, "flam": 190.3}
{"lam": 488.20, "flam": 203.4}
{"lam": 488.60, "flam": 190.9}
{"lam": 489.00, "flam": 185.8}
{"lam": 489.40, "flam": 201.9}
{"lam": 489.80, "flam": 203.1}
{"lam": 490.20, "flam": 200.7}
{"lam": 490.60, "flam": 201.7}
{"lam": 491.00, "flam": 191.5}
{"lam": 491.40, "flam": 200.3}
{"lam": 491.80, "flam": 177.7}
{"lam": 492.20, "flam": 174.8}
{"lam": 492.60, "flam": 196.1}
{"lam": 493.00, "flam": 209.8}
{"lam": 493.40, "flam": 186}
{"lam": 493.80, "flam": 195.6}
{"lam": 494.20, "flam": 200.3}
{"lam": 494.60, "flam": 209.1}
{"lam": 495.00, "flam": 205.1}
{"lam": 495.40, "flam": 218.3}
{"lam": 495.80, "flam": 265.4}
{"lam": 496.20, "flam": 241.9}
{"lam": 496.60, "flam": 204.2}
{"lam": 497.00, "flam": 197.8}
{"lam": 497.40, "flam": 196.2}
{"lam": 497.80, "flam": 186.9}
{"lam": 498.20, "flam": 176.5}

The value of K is 0.11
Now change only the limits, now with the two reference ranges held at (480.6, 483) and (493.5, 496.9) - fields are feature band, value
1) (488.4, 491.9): 0.25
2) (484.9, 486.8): 0.15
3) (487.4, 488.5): 0.08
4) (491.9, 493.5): 0.16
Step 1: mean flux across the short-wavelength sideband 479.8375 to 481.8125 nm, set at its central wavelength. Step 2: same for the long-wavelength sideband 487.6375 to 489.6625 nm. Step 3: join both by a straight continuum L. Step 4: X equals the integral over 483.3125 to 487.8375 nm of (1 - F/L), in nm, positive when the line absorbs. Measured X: 0.15 nm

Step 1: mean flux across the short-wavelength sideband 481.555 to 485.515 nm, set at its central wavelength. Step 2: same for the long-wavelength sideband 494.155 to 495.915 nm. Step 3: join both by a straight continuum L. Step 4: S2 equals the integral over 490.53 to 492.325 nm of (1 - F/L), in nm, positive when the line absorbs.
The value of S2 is 0.20 nm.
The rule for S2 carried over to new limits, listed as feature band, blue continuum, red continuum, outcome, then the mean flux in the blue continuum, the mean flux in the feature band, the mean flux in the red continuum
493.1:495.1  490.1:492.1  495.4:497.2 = 0.121 nm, 193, 199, 226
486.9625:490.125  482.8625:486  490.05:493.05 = 0.020 nm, 194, 192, 193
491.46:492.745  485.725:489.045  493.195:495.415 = 0.084 nm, 188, 184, 201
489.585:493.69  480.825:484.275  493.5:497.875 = 0.258 nm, 199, 194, 211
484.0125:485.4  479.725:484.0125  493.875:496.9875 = 0.041 nm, 198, 197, 218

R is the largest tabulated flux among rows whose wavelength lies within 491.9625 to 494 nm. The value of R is 209.8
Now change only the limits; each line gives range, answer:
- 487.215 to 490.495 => 203.4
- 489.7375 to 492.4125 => 203.1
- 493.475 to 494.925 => 209.1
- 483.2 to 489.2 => 204.3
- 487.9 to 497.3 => 265.4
